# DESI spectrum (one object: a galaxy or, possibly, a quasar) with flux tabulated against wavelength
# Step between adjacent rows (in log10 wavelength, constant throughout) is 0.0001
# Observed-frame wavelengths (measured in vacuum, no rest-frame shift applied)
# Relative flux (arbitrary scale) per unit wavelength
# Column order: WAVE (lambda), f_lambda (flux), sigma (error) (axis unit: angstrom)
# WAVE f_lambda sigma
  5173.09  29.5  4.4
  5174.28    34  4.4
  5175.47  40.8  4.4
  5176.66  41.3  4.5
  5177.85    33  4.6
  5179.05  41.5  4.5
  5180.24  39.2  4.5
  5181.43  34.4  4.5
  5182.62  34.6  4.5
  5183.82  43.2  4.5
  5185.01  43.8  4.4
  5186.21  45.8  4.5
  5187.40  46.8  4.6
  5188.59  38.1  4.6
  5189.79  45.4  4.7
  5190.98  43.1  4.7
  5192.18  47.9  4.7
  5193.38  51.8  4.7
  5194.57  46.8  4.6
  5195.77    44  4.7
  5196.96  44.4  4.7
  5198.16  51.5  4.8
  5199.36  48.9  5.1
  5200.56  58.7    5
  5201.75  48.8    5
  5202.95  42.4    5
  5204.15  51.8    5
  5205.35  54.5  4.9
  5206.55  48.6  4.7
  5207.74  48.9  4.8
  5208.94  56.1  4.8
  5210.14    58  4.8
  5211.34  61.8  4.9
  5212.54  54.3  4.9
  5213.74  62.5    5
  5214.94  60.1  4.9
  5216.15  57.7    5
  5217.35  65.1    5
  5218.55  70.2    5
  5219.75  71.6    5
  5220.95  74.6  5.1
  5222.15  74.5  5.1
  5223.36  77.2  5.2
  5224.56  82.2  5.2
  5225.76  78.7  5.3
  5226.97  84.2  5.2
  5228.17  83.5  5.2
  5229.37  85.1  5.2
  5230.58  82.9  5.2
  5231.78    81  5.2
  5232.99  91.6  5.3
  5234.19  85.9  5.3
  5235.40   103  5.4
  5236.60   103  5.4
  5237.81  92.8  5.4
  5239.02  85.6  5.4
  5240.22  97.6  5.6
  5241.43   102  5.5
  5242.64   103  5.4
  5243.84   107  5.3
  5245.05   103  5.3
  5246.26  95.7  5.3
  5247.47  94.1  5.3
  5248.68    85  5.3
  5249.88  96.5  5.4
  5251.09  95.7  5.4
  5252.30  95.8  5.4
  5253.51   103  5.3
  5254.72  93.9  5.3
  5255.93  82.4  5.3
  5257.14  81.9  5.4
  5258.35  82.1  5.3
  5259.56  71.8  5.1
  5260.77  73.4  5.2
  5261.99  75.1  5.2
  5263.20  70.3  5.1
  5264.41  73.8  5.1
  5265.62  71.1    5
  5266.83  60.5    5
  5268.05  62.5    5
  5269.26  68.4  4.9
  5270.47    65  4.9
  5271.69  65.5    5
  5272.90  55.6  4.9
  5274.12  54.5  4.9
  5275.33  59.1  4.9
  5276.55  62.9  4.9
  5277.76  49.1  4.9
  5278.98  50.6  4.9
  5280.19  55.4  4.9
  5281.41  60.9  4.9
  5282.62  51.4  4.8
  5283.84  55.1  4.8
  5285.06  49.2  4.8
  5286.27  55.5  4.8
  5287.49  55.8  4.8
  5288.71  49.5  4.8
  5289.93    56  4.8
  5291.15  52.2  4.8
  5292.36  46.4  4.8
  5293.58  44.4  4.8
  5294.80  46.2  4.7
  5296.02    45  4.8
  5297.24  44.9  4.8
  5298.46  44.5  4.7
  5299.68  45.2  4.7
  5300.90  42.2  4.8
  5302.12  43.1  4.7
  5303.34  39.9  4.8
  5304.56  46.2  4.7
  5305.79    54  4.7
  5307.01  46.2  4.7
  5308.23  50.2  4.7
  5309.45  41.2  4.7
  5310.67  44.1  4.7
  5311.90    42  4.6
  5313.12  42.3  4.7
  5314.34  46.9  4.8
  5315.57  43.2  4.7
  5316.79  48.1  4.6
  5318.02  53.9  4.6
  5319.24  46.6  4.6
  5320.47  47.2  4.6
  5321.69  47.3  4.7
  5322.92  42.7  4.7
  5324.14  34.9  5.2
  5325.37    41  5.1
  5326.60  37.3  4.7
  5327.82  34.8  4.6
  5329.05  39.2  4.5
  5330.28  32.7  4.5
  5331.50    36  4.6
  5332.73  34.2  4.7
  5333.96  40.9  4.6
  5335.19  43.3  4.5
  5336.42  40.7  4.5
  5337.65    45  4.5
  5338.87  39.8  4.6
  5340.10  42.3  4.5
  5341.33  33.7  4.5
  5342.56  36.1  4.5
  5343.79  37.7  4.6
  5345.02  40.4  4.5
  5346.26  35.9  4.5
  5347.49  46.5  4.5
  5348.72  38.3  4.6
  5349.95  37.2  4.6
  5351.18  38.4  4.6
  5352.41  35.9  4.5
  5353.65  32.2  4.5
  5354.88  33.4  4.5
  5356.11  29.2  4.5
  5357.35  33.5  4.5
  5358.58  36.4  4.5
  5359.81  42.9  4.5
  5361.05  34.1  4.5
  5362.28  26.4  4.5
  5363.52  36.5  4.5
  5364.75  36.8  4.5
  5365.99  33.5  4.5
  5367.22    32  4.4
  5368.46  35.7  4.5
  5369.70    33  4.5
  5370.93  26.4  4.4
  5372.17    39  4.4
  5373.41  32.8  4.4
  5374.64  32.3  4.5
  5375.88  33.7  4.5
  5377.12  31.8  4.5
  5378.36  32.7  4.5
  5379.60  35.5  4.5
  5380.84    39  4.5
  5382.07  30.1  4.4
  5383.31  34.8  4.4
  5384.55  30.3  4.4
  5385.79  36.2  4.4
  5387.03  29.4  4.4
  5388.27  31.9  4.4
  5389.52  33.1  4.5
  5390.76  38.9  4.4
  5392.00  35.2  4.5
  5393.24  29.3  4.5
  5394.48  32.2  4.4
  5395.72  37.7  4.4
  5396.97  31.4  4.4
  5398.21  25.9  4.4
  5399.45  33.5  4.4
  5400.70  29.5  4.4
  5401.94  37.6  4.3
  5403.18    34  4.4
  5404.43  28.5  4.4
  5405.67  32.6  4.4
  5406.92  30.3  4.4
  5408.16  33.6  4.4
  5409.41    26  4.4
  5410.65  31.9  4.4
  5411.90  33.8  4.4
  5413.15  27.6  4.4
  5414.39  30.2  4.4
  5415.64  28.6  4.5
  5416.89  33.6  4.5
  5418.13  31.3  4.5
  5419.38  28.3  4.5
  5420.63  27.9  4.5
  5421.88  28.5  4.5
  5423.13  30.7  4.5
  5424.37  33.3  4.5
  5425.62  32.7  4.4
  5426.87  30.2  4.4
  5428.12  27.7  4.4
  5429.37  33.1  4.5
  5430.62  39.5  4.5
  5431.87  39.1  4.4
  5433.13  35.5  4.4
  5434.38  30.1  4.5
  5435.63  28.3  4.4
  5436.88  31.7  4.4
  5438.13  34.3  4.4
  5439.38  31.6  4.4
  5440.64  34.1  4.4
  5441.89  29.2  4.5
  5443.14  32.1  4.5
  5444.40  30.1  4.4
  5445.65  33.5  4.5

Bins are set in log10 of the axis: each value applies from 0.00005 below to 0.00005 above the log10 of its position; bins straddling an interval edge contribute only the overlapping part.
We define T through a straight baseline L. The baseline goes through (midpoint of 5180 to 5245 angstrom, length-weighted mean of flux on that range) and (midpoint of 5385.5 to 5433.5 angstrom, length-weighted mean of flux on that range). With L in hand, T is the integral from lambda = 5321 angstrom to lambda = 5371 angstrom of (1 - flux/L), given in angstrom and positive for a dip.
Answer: 6.7 angstrom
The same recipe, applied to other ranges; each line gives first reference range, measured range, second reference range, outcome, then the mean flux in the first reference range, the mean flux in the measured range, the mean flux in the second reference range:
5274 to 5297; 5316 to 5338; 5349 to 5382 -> 0.8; 52.4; 41.4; 34.2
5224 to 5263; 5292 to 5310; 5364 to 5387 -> 5.5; 89.8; 45.3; 33.6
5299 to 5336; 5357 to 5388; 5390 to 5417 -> 1.8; 42.9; 33.8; 31.9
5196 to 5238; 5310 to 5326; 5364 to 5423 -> 1.0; 68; 44.6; 32.3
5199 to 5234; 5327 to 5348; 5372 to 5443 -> 2.8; 66.4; 38.7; 32.3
